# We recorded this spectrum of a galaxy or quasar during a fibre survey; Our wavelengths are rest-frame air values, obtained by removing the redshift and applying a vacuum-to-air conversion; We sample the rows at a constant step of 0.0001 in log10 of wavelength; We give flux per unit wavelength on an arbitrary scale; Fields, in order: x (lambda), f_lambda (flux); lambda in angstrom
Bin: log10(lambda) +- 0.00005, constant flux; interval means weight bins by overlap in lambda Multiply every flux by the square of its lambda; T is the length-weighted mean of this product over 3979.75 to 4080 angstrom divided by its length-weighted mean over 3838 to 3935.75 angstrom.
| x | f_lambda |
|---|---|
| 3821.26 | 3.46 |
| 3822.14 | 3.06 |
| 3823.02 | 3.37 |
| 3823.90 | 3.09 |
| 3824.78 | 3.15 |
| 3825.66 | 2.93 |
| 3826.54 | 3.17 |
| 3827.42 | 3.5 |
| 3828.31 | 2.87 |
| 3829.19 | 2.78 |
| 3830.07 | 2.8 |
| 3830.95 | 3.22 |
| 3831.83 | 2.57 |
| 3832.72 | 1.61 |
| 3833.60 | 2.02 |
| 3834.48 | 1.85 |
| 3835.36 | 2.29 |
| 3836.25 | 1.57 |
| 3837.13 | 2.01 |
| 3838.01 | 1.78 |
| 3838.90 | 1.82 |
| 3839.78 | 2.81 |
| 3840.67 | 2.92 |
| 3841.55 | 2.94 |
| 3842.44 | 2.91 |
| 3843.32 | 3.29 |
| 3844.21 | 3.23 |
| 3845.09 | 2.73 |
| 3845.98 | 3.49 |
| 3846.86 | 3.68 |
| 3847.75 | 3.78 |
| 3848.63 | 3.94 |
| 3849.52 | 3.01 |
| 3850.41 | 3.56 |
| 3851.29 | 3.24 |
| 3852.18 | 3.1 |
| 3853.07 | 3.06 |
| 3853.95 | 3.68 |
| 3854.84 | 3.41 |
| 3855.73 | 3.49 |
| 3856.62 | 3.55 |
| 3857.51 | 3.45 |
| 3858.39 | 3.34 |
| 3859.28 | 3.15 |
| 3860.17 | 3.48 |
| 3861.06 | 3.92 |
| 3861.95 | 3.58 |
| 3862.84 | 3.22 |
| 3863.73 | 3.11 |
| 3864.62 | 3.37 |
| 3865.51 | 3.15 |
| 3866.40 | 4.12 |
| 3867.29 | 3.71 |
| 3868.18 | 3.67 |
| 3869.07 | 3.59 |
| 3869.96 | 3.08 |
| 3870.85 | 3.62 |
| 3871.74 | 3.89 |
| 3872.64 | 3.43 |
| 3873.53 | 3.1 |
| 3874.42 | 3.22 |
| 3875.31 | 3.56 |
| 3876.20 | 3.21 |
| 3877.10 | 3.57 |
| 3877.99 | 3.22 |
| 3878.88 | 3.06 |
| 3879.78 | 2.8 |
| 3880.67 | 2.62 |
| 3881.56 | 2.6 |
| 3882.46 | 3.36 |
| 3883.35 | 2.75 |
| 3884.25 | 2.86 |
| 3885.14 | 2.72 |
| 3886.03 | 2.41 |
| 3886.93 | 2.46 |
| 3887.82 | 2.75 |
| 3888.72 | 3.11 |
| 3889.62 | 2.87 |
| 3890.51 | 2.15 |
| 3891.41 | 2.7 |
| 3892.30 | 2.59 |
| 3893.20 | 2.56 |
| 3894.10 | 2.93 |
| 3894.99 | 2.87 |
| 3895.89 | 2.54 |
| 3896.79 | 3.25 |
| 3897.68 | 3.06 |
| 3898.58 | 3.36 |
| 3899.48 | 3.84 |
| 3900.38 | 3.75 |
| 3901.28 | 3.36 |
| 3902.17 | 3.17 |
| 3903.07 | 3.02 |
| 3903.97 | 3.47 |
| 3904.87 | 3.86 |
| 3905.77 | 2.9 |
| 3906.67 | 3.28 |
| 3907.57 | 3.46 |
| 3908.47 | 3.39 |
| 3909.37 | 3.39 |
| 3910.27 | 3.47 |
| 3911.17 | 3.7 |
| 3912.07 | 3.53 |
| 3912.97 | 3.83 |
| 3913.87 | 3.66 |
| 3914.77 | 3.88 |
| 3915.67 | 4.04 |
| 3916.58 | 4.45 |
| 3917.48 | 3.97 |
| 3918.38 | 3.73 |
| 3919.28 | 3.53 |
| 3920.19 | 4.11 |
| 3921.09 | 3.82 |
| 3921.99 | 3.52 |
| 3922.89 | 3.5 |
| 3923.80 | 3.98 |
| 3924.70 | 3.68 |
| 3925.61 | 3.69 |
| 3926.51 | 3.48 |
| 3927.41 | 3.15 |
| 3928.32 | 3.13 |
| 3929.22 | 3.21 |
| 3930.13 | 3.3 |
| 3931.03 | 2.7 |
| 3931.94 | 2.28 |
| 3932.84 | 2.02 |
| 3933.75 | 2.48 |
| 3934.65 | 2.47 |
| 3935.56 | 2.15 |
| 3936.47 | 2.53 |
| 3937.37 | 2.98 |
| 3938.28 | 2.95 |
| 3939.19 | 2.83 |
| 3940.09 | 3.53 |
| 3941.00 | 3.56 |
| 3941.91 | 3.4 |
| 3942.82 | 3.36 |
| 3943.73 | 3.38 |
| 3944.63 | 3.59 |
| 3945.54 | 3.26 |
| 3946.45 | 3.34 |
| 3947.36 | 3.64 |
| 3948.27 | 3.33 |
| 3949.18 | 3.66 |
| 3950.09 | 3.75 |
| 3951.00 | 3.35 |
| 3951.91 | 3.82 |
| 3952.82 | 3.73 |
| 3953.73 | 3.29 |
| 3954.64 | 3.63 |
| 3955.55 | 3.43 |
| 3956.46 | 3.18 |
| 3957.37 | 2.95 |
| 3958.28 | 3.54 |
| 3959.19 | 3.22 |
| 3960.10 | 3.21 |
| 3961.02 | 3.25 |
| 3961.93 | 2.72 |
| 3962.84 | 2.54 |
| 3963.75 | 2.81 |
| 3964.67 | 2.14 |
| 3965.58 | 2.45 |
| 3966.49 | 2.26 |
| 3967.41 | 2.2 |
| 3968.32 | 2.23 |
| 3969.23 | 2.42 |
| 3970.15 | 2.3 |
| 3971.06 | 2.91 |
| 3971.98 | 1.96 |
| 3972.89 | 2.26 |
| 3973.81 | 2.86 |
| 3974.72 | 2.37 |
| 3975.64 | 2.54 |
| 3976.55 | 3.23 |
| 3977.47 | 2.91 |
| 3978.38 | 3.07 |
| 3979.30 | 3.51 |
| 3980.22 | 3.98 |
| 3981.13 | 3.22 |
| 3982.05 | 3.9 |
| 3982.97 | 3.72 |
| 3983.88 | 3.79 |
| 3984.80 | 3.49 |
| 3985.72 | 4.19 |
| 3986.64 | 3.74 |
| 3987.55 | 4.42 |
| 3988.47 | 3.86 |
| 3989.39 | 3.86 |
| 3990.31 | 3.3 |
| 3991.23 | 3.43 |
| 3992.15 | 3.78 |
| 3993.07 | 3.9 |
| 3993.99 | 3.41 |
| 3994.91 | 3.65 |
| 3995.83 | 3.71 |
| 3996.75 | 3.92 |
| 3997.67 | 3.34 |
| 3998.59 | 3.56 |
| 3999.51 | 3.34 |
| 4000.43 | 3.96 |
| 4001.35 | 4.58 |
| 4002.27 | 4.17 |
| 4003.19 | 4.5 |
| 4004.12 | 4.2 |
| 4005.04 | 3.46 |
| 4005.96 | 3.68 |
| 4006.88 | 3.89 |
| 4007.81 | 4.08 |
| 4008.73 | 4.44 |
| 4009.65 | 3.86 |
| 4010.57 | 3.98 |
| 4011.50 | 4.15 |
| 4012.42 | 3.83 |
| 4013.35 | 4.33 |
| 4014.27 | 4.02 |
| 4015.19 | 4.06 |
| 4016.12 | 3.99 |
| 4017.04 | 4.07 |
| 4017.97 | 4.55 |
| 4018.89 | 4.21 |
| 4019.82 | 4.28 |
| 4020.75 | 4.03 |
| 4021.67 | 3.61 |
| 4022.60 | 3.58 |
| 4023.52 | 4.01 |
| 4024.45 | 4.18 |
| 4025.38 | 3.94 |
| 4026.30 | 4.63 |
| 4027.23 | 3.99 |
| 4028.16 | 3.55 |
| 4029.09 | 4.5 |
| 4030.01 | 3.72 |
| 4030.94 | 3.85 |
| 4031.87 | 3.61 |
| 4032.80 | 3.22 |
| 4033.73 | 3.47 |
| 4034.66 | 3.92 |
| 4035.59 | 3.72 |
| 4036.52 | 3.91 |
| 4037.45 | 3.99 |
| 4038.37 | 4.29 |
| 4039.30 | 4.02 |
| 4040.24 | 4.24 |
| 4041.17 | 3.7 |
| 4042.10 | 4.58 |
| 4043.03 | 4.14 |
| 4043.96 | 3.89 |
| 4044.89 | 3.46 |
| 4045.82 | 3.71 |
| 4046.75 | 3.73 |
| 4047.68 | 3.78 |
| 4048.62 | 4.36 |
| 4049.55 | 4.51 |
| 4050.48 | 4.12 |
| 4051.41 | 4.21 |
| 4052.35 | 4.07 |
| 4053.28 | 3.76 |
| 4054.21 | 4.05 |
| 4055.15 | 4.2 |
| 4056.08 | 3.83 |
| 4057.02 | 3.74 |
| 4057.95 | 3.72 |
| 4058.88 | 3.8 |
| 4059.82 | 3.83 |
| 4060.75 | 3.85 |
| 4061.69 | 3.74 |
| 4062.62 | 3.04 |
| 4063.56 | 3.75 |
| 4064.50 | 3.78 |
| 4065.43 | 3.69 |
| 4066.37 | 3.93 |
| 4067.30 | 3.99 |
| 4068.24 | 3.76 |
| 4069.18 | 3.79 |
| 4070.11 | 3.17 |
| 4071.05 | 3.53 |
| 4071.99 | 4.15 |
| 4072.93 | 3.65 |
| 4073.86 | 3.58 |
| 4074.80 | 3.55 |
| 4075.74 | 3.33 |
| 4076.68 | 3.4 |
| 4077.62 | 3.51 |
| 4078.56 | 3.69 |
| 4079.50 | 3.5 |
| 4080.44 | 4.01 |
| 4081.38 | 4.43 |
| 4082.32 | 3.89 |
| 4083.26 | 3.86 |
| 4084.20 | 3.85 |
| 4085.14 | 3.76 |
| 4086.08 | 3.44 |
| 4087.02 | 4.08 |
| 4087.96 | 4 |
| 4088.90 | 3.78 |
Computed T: 1.28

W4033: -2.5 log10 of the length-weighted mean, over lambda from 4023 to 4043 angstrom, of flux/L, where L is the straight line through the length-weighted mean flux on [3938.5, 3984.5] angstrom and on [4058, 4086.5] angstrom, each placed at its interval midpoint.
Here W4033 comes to -0.13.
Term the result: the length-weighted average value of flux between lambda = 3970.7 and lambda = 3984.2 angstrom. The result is 3.08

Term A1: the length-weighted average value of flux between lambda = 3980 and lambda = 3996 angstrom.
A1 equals 3.74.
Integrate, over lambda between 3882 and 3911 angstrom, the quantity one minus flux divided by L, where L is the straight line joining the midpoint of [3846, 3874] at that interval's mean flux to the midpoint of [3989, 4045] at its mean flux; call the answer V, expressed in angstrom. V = 4.2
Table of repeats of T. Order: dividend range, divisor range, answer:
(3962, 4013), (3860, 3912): 1.12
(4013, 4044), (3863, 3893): 1.39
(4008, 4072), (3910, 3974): 1.30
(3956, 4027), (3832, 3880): 1.20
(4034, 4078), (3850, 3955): 1.26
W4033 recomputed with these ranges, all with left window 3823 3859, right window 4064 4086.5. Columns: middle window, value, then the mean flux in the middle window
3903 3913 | -0.09 mag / 3.44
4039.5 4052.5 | -0.12 mag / 4.03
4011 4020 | -0.18 mag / 4.14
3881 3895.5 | 0.14 mag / 2.73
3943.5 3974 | 0.11 mag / 3.02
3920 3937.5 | 0.05 mag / 3.1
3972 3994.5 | 0.00 mag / 3.42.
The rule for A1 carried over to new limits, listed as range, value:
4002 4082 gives 3.9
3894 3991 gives 3.26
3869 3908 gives 3.09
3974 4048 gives 3.83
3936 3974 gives 3.04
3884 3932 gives 3.3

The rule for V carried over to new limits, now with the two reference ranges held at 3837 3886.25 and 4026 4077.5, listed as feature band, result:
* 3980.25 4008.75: -1.3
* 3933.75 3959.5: 1.7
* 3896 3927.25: -1.8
